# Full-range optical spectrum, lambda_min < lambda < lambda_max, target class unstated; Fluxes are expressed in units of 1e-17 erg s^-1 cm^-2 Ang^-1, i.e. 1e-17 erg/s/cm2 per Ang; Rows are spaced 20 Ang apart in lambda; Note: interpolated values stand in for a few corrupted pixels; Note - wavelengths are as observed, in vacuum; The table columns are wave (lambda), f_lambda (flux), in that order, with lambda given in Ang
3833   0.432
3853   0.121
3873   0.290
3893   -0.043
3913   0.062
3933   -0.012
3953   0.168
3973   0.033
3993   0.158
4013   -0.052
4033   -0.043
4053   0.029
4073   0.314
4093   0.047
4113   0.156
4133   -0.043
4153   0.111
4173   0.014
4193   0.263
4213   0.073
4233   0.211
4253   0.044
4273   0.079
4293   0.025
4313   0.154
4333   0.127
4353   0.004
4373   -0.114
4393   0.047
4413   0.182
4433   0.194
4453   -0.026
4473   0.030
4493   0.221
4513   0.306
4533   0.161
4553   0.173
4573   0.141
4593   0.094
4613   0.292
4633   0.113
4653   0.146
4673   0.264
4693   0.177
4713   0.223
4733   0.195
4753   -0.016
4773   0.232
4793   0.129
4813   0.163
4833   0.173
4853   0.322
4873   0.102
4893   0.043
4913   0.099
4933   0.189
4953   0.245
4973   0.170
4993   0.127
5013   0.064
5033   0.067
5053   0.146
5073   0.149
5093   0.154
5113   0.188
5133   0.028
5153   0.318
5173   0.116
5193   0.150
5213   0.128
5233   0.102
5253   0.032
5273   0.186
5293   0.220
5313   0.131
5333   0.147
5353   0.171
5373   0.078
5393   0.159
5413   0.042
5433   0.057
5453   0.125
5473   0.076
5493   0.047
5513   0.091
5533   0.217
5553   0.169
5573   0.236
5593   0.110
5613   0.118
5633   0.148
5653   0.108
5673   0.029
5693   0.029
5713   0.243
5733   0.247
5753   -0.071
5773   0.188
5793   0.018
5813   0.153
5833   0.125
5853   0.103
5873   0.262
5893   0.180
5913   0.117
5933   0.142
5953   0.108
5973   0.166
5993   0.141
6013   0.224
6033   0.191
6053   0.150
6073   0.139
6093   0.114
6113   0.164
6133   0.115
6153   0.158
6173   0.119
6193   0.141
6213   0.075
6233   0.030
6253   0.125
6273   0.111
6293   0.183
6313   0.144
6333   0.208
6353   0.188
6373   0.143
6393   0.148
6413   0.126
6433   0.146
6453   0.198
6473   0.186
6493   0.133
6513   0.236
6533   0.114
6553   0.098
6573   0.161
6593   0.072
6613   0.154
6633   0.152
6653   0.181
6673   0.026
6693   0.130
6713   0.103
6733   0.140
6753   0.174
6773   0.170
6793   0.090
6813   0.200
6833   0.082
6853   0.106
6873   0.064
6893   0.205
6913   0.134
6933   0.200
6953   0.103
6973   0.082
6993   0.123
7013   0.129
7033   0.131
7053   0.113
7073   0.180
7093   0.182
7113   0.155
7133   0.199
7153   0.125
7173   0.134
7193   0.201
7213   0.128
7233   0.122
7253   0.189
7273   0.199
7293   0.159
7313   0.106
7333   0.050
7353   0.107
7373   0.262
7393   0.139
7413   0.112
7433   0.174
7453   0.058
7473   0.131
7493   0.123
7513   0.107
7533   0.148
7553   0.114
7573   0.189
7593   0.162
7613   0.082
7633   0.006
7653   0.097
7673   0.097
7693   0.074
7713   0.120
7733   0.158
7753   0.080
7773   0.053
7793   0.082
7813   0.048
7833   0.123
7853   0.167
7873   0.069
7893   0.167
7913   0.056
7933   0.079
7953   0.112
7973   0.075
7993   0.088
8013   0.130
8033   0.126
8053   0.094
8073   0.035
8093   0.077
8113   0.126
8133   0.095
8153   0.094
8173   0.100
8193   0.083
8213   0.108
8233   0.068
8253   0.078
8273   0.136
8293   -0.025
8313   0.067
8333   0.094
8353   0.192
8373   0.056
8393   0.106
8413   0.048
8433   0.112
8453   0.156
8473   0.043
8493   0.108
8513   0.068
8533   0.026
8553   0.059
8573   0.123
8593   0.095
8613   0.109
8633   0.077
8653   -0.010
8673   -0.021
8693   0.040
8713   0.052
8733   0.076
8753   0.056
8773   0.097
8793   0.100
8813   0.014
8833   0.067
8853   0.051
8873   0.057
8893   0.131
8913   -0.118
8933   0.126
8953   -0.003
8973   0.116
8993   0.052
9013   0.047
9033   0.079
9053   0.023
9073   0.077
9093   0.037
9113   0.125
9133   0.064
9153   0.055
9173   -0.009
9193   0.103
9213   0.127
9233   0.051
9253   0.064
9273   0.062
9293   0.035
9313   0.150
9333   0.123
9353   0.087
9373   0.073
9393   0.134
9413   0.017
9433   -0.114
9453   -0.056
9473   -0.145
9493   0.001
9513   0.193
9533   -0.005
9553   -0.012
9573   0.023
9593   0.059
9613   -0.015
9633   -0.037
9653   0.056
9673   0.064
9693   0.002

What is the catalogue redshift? 0.12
